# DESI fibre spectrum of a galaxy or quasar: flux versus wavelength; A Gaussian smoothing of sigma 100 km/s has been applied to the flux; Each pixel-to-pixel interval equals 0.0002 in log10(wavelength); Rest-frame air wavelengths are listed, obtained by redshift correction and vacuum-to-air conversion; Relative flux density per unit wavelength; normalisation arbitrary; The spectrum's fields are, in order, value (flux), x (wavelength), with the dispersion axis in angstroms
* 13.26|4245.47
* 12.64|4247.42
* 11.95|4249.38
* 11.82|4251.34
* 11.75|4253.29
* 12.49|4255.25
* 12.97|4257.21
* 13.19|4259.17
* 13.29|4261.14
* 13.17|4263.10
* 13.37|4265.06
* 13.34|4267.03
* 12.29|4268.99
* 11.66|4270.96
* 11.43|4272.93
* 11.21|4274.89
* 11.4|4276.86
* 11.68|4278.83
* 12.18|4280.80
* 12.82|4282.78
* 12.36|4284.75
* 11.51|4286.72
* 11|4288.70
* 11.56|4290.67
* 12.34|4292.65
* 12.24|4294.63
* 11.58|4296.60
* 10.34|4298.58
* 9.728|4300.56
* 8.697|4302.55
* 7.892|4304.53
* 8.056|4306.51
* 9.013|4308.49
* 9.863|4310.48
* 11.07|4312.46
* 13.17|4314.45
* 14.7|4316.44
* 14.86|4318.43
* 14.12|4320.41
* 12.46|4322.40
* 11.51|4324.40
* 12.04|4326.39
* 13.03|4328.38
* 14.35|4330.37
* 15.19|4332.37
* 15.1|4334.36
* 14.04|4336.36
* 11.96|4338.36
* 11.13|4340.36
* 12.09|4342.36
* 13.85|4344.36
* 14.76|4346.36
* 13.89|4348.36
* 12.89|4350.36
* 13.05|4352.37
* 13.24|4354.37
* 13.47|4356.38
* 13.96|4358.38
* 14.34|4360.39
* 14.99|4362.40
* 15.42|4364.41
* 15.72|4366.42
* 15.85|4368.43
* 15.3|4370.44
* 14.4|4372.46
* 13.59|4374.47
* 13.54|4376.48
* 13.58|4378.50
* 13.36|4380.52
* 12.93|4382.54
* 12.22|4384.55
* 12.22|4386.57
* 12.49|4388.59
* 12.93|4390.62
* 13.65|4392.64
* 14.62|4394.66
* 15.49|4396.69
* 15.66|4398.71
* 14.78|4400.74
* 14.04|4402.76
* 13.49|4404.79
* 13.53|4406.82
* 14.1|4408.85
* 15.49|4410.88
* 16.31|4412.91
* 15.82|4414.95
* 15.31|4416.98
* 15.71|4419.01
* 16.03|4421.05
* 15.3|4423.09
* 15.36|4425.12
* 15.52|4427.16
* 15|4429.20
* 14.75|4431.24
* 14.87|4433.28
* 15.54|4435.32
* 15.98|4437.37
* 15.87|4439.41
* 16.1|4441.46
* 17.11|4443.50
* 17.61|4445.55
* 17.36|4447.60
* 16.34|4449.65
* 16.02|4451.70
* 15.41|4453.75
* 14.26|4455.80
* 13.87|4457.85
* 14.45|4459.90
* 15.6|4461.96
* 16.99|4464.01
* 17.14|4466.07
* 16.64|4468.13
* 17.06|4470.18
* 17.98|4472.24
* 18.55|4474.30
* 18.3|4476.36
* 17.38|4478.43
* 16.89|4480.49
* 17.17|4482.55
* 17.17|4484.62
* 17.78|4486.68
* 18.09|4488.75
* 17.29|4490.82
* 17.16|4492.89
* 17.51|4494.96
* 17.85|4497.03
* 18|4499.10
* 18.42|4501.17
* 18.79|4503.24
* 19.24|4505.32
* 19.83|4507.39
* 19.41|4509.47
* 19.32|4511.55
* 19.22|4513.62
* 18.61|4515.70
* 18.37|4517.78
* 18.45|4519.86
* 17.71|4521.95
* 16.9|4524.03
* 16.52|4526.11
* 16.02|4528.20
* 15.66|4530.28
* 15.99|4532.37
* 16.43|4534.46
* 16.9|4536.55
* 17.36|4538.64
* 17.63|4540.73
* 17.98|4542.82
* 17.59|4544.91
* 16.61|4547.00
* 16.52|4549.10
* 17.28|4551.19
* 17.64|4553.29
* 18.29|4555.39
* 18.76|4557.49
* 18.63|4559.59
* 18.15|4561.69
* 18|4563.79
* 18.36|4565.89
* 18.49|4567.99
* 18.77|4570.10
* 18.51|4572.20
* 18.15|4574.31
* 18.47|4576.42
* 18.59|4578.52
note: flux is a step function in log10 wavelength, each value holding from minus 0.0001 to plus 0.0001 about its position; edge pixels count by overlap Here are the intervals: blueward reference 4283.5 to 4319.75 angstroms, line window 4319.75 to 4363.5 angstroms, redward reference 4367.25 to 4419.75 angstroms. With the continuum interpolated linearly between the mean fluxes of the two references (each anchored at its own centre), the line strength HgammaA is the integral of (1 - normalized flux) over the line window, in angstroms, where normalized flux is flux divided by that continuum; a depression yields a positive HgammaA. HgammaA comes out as -3.3 angstroms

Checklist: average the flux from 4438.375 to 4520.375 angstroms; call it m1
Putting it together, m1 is 17.4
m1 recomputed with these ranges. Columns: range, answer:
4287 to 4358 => 12.2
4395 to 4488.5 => 15.9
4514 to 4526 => 18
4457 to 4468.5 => 15.8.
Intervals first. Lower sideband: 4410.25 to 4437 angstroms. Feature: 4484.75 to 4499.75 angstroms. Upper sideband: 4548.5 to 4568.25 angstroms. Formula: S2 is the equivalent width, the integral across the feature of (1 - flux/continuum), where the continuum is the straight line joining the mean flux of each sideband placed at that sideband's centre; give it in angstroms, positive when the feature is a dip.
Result -0.8 angstroms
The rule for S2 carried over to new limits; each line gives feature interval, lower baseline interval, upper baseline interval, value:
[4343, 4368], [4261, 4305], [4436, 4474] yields -1.0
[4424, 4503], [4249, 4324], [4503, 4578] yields -2.7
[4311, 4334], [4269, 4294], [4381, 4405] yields -1.5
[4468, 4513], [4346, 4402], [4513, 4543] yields -4.2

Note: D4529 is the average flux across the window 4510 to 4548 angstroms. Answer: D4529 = 17.4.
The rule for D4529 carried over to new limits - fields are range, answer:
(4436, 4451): 16.6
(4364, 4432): 14.5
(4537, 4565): 17.7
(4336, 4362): 13.3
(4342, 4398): 13.9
